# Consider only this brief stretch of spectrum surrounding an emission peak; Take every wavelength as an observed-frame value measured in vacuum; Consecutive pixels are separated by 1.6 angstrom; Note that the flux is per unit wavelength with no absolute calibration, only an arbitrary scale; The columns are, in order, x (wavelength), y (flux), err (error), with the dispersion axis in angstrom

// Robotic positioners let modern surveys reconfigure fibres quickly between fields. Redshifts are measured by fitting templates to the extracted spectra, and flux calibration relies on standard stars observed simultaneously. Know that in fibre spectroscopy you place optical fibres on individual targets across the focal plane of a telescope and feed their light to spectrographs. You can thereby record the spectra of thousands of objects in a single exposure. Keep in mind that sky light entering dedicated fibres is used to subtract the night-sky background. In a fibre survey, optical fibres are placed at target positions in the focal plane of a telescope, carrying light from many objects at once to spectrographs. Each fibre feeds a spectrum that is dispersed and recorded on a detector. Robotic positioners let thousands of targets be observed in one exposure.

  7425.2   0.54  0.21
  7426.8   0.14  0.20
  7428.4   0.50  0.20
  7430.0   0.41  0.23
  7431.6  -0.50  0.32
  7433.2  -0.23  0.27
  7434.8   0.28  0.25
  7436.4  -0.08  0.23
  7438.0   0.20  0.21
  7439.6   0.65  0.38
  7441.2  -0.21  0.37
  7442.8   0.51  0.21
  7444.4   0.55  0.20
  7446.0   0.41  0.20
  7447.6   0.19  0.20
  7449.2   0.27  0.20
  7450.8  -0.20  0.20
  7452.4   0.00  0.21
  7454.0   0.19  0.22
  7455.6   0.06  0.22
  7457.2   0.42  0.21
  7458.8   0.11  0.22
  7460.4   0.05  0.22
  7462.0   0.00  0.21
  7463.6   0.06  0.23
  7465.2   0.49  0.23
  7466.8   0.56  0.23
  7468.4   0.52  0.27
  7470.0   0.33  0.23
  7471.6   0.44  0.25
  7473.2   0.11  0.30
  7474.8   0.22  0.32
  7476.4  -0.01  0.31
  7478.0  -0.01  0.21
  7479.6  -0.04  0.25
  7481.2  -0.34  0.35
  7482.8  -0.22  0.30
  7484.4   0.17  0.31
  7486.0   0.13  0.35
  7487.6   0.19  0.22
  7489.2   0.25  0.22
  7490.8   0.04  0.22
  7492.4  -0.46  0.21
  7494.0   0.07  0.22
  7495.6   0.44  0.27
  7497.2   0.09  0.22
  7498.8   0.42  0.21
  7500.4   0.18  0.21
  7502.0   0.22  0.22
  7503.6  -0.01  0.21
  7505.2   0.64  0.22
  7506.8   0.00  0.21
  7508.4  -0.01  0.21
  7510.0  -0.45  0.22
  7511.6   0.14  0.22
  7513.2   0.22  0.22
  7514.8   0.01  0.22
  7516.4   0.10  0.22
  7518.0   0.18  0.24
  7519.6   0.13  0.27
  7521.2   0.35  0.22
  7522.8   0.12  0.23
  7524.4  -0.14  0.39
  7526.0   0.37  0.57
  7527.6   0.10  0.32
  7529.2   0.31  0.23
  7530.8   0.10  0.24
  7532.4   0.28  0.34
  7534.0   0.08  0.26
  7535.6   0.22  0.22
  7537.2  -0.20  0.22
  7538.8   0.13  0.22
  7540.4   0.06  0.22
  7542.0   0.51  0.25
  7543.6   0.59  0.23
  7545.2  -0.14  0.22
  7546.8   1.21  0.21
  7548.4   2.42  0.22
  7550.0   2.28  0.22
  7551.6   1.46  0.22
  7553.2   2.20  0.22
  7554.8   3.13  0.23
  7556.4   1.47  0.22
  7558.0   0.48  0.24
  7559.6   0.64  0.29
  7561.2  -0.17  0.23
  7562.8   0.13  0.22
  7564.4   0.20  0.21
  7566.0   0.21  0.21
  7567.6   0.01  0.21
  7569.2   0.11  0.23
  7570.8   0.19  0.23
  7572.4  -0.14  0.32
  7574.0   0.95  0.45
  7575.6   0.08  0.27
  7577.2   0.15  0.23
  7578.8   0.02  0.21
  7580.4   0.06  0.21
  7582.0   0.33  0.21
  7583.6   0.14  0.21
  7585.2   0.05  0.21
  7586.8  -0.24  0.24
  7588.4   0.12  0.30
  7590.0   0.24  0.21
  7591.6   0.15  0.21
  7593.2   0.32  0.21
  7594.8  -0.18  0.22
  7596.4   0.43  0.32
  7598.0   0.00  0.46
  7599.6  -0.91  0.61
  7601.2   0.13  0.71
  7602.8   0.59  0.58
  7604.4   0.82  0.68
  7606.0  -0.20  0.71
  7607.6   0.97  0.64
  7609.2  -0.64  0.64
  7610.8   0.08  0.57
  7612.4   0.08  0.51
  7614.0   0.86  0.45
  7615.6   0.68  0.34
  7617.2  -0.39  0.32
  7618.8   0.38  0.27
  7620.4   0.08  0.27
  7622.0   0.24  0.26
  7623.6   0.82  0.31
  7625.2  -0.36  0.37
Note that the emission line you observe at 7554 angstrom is [O II]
